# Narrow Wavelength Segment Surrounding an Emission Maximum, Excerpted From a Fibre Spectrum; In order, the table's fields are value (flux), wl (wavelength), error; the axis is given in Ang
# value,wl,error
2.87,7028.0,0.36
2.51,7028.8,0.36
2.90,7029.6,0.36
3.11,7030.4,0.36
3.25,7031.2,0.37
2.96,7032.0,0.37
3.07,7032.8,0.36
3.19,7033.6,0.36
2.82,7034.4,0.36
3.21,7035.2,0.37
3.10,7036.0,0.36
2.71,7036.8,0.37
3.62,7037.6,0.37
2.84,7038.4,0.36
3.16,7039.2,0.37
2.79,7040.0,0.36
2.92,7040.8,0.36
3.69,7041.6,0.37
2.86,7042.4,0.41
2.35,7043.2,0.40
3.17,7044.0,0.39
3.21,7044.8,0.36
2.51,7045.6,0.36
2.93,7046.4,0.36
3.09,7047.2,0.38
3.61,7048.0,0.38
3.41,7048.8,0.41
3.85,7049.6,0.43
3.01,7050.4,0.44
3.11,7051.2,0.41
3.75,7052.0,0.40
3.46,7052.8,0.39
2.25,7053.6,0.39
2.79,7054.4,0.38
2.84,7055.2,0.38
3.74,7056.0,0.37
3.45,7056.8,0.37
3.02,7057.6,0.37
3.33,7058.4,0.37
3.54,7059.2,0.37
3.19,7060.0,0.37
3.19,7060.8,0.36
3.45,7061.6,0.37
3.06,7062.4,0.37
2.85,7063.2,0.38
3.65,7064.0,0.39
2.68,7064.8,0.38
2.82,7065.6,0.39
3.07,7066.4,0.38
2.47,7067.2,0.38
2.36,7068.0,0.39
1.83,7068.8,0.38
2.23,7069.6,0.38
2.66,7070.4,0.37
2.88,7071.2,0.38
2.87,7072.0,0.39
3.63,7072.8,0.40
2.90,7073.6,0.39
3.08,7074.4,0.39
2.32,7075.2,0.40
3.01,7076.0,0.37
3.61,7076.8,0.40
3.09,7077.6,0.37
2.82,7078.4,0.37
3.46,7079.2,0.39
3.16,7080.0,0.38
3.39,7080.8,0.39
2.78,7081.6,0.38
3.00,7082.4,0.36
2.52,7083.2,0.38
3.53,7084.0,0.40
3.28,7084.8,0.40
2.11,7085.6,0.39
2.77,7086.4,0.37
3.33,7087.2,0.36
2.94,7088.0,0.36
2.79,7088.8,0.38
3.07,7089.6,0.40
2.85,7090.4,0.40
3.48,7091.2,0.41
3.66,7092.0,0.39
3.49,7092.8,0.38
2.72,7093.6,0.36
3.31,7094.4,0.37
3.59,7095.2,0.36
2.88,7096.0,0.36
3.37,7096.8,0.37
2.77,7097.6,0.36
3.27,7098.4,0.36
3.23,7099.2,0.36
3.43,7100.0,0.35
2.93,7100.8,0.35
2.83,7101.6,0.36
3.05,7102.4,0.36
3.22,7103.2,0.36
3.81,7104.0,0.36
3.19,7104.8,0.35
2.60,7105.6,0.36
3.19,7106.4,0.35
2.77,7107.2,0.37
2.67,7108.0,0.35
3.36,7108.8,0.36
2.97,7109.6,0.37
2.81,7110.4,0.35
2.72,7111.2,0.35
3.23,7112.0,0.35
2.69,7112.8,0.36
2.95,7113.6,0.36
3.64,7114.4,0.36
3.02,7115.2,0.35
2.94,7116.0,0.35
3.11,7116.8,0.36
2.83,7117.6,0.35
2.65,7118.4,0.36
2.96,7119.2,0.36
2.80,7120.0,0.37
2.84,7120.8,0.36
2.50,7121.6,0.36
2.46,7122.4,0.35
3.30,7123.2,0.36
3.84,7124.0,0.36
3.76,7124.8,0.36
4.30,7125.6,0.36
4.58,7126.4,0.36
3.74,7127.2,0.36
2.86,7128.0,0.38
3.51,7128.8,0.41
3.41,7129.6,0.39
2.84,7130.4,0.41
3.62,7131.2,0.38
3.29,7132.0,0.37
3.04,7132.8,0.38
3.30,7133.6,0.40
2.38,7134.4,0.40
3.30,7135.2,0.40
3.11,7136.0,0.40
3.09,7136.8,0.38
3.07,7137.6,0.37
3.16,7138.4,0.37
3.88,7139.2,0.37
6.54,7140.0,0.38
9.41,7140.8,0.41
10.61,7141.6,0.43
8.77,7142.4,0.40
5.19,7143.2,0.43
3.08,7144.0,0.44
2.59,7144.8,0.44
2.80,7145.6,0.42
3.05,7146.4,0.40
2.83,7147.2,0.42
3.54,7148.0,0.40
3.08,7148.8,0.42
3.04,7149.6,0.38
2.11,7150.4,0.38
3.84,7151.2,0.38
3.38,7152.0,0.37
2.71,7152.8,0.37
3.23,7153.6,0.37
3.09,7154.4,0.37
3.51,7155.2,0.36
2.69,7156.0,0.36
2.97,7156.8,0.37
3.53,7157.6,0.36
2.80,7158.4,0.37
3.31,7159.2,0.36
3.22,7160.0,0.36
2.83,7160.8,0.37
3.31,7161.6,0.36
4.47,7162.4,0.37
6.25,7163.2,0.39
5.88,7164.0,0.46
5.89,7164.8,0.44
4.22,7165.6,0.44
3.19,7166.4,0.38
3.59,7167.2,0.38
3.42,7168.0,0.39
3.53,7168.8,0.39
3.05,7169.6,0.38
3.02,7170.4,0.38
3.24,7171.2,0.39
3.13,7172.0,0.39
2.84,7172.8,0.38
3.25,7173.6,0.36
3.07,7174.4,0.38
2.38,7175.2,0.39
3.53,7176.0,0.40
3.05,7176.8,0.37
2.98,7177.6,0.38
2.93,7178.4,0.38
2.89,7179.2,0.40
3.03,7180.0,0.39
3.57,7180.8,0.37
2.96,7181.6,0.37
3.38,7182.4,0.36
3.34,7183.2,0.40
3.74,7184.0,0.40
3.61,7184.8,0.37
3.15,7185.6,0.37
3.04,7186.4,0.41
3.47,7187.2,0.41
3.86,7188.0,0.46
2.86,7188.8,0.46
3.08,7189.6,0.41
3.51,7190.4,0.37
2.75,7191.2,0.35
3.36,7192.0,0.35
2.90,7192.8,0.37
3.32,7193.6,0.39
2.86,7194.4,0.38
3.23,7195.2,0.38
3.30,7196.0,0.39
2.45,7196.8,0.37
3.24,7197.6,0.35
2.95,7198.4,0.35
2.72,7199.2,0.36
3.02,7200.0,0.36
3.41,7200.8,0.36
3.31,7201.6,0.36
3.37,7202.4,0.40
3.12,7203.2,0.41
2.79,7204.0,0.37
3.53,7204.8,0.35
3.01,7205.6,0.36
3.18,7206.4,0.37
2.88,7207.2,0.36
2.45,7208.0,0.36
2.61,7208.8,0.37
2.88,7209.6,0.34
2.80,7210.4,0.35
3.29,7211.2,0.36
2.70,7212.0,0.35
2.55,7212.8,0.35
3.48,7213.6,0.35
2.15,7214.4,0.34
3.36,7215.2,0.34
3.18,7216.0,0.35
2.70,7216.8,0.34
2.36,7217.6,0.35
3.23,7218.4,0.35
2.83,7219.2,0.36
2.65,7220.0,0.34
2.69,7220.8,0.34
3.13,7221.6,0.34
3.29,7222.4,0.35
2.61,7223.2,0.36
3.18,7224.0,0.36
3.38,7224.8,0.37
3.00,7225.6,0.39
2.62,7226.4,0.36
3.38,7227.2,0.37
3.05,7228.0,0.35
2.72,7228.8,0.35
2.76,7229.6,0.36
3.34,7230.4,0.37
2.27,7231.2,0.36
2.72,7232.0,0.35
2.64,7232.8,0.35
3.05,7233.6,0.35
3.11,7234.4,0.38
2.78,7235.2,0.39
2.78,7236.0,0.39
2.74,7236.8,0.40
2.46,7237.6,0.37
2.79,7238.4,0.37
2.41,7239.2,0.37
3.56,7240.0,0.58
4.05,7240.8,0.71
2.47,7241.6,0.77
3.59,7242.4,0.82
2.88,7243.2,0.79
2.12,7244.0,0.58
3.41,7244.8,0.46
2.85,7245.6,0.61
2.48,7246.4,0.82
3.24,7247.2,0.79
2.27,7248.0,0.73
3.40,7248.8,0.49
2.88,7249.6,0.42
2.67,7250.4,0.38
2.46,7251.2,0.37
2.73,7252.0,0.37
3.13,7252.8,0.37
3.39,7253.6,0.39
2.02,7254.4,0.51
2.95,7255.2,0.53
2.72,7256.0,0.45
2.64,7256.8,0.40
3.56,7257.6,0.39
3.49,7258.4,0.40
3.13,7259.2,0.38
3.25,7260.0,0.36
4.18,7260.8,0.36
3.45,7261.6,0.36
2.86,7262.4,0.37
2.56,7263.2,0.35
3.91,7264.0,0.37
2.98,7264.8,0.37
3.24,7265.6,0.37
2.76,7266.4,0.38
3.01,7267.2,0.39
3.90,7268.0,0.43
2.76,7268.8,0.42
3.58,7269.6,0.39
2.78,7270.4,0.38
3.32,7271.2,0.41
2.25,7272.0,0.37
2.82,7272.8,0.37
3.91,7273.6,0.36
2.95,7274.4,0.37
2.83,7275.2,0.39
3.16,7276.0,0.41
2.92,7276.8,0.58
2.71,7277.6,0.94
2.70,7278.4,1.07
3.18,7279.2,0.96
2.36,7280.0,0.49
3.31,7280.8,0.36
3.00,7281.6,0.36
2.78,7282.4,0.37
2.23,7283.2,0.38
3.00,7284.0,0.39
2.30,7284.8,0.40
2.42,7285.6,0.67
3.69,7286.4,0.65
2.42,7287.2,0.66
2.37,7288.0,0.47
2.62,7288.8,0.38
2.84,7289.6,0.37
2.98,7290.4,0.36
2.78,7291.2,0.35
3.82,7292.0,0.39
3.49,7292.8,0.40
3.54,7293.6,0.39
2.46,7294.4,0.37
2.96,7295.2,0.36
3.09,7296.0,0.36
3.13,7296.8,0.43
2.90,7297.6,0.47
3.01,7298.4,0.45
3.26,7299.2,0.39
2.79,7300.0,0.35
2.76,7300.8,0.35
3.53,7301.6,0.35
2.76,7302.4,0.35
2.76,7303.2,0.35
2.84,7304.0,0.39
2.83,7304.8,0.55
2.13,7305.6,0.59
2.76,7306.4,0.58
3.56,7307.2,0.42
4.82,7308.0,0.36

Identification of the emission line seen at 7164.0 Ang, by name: [N II]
